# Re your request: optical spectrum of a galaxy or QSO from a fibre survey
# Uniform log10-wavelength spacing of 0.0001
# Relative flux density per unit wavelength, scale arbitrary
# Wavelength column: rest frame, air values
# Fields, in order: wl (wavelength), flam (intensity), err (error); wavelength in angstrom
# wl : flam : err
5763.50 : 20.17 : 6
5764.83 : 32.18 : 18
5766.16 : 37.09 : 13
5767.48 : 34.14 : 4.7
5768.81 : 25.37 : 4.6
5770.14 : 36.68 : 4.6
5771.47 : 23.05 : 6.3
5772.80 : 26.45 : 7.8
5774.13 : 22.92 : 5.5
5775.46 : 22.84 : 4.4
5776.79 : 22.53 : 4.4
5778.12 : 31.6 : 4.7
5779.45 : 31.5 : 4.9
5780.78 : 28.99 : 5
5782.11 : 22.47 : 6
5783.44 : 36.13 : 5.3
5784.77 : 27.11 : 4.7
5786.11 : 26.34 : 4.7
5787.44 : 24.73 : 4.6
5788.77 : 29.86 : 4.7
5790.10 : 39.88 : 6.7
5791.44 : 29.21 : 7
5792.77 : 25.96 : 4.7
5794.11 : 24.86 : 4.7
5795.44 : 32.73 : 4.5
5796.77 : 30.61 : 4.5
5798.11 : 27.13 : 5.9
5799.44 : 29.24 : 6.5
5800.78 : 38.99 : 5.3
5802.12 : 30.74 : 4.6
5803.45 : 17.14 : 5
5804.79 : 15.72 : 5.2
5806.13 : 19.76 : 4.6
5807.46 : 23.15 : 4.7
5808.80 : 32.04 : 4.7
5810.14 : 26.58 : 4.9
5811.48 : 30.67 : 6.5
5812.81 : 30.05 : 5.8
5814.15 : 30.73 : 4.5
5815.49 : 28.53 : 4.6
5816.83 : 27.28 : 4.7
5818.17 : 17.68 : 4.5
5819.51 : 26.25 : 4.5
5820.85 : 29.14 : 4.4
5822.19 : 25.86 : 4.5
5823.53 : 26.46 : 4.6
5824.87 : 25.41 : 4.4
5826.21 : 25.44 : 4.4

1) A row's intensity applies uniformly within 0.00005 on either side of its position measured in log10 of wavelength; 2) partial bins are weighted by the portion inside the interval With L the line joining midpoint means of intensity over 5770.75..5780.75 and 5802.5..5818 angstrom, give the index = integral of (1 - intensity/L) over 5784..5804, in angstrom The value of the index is -2.6 angstrom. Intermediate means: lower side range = 26.1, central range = 29.1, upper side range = 25.5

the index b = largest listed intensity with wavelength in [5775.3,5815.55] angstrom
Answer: 39.88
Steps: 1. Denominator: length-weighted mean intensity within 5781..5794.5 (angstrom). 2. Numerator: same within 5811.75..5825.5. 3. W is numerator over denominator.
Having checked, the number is 0.94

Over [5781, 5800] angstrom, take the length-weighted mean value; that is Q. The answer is 29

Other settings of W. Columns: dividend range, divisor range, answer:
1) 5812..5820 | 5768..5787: 0.98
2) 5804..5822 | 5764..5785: 0.90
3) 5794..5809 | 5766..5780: 0.95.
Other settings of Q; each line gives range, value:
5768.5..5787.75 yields 27.3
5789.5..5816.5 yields 28.1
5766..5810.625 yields 27.9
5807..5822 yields 27.5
